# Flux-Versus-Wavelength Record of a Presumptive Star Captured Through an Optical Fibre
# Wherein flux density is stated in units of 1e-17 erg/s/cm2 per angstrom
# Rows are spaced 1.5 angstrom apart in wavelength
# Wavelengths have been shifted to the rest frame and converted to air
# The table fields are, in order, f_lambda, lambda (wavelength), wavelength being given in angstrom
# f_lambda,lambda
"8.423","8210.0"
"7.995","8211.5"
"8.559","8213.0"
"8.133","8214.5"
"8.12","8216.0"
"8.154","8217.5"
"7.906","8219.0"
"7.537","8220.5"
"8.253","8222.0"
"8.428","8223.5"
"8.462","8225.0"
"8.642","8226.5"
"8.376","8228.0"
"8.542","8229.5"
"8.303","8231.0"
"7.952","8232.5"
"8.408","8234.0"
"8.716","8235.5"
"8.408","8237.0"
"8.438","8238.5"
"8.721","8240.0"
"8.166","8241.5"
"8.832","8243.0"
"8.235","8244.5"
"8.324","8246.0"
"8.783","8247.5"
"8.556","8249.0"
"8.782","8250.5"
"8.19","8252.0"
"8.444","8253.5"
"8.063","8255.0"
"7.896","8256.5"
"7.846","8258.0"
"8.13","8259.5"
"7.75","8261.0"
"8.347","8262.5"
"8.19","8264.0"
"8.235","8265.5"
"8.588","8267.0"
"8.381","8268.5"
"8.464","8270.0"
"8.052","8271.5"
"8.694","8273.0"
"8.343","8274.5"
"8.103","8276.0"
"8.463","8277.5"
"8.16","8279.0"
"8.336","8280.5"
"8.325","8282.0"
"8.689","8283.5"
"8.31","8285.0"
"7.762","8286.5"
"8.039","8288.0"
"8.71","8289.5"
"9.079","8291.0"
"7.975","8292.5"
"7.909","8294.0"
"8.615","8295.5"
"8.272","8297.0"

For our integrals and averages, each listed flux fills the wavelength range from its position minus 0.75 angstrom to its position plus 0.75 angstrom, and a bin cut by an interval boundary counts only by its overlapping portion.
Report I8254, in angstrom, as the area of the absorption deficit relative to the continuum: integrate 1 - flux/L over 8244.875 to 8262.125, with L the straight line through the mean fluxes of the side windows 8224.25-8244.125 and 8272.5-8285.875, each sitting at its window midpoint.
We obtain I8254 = 0.3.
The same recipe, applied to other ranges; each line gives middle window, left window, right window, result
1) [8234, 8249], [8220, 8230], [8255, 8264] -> -0.60 angstrom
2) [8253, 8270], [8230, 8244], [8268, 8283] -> 0.39 angstrom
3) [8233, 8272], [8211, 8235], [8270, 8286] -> -0.22 angstrom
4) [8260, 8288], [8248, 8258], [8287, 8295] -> 0.12 angstrom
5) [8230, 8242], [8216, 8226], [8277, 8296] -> -0.32 angstrom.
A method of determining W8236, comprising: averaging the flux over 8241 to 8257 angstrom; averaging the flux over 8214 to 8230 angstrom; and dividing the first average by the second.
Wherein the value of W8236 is 1.0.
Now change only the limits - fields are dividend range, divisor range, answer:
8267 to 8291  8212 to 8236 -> 1.01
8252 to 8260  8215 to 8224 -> 1.00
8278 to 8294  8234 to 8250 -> 0.98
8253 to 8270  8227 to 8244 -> 0.97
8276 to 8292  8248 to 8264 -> 1.02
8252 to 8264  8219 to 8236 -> 0.97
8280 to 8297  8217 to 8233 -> 1.01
